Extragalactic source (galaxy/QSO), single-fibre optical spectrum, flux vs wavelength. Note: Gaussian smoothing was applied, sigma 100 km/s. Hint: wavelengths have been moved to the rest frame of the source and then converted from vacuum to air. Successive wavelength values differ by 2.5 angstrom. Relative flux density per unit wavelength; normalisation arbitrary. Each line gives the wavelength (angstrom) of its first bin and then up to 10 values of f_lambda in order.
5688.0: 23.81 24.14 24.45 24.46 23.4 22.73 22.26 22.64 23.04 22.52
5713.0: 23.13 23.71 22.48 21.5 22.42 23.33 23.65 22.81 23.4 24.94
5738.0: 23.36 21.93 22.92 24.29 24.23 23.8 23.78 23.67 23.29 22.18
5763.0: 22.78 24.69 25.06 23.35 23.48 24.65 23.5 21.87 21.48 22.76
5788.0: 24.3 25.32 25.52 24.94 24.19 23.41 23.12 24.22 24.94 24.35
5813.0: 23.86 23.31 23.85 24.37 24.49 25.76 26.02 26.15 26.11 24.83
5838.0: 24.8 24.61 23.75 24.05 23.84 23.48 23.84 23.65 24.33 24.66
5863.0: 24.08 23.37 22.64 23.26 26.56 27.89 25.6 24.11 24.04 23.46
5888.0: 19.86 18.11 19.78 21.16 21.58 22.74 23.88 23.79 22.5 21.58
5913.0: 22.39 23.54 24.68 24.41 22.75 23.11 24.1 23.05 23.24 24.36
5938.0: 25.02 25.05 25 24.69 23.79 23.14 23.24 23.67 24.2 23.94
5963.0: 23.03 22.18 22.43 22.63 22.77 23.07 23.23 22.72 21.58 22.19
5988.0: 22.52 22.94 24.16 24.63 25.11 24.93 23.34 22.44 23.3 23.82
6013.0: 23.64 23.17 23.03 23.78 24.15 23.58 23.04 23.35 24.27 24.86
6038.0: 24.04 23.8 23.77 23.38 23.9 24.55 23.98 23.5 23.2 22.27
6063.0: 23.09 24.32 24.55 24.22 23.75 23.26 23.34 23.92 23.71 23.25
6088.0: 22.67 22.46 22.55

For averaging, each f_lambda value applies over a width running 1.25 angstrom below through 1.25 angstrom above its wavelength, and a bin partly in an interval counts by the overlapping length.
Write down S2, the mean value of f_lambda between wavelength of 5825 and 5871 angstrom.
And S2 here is 24.4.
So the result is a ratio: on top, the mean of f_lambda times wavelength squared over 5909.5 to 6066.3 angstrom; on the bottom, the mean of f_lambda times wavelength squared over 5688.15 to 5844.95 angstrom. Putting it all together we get 1.1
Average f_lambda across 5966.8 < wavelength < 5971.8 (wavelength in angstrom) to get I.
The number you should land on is 22.5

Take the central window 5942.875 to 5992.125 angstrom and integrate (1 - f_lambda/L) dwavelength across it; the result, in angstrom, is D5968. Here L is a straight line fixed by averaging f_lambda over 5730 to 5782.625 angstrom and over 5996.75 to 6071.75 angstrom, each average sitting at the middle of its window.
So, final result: 1.19 angstrom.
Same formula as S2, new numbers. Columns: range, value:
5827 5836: 25.8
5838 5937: 23.4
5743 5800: 23.8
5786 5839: 24.6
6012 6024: 23.5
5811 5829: 24.5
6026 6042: 23.9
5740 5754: 23.6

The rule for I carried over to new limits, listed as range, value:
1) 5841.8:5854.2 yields 23.8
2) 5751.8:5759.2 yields 23.6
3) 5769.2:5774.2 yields 23.4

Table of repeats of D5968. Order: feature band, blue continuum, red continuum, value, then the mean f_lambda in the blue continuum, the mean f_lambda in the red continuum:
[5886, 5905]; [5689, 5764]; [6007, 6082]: 1.83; 23.2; 23.7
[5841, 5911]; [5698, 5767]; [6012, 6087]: 0.31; 23.2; 23.7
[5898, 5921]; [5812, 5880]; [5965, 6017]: 0.78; 24.6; 23.2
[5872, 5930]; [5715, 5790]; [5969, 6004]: 0.48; 23.3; 23.3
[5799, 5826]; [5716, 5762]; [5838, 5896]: -0.81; 23.2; 23.5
